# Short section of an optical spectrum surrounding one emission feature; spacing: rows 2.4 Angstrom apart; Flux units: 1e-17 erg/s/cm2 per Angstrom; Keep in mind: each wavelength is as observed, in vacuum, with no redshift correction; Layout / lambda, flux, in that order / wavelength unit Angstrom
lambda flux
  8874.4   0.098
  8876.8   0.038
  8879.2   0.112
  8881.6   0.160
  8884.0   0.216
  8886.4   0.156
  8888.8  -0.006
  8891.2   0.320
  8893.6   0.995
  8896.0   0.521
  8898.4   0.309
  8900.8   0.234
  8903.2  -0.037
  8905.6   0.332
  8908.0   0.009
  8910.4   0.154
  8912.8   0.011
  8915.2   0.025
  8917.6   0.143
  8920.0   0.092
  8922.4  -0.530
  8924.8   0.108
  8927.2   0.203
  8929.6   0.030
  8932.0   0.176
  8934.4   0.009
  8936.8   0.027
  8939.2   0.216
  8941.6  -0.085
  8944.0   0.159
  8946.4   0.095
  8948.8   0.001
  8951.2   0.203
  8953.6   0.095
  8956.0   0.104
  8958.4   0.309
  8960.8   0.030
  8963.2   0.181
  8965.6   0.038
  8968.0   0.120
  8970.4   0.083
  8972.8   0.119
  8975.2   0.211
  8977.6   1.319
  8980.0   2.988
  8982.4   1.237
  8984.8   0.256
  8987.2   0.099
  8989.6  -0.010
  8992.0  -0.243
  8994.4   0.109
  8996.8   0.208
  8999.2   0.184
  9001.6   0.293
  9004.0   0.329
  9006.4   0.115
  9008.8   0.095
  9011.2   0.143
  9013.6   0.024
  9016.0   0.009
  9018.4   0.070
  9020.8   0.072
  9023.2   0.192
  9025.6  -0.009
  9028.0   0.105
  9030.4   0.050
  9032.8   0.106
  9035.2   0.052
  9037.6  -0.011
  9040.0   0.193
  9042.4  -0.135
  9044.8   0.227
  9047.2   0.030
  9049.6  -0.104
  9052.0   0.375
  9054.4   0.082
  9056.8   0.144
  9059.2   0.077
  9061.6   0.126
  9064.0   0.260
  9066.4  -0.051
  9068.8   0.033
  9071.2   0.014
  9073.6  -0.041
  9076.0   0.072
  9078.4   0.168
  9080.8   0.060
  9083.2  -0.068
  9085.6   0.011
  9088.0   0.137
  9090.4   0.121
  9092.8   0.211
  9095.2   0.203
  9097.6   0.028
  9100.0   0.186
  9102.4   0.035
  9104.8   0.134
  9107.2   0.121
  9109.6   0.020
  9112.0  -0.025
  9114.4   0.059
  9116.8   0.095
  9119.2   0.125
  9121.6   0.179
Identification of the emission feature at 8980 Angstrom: [O III]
